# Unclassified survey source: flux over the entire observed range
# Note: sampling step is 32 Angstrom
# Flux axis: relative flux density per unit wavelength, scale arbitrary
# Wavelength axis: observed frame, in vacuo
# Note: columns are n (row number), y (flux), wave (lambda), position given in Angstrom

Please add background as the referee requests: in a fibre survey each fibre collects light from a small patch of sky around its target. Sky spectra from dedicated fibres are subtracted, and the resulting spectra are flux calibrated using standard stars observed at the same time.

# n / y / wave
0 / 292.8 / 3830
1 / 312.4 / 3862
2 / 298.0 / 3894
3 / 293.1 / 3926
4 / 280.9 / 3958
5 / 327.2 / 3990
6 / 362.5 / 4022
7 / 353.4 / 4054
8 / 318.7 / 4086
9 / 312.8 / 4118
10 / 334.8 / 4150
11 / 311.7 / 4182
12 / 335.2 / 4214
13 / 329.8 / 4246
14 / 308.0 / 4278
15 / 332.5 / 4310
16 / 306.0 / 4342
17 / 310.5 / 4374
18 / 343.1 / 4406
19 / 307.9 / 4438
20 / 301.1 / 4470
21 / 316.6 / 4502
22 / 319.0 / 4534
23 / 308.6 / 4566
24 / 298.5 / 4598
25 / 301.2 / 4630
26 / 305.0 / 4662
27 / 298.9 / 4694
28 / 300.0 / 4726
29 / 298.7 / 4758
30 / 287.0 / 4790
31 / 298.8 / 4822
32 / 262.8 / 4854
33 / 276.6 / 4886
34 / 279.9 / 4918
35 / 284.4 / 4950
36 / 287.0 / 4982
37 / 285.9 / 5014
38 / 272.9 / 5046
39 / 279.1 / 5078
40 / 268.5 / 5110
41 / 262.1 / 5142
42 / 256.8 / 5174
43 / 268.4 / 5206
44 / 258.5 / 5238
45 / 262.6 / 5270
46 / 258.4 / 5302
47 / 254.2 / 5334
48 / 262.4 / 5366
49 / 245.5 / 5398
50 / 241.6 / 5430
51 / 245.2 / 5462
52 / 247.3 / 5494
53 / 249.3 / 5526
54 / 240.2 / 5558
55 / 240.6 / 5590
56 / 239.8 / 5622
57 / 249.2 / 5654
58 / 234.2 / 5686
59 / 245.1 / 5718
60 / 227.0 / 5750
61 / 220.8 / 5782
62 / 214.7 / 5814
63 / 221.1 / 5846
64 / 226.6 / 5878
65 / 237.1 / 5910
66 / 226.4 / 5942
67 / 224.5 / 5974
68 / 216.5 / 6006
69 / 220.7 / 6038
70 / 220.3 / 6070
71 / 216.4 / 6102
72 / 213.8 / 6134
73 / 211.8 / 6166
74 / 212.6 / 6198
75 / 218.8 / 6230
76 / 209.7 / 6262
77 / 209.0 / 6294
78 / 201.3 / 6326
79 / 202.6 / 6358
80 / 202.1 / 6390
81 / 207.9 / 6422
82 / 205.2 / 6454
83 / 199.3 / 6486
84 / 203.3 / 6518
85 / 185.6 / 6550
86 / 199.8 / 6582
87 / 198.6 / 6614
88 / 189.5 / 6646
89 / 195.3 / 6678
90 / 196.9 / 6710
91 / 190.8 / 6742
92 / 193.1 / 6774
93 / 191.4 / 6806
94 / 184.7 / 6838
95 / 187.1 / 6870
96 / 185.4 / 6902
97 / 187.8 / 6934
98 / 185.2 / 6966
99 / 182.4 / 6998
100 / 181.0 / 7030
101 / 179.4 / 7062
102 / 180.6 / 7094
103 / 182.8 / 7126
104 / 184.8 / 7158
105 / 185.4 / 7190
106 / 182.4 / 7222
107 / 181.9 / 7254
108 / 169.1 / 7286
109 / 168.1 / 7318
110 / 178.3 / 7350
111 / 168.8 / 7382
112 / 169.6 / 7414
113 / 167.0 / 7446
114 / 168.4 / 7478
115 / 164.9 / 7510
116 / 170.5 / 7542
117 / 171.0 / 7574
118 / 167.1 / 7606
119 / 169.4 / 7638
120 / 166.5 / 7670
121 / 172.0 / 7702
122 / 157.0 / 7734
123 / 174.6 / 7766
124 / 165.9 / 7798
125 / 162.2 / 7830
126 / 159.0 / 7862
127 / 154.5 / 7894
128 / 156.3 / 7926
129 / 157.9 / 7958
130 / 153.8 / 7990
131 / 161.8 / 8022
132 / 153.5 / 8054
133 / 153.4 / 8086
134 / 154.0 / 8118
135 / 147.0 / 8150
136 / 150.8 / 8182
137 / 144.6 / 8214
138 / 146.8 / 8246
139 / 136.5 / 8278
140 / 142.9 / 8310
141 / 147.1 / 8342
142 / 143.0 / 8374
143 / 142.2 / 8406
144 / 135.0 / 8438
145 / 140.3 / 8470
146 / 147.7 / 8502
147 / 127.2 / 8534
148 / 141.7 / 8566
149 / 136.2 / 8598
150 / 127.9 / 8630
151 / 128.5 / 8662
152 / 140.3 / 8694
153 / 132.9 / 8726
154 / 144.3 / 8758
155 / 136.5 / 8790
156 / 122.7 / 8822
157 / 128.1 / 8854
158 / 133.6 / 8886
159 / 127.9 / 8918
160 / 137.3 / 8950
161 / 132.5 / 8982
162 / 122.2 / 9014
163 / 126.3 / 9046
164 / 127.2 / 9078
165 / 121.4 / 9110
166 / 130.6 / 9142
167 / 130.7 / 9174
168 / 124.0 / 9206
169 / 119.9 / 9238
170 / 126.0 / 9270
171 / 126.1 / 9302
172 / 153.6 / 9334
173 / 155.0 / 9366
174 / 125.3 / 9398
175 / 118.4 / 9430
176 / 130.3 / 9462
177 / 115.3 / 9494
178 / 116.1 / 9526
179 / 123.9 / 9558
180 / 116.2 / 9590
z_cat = 0.00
